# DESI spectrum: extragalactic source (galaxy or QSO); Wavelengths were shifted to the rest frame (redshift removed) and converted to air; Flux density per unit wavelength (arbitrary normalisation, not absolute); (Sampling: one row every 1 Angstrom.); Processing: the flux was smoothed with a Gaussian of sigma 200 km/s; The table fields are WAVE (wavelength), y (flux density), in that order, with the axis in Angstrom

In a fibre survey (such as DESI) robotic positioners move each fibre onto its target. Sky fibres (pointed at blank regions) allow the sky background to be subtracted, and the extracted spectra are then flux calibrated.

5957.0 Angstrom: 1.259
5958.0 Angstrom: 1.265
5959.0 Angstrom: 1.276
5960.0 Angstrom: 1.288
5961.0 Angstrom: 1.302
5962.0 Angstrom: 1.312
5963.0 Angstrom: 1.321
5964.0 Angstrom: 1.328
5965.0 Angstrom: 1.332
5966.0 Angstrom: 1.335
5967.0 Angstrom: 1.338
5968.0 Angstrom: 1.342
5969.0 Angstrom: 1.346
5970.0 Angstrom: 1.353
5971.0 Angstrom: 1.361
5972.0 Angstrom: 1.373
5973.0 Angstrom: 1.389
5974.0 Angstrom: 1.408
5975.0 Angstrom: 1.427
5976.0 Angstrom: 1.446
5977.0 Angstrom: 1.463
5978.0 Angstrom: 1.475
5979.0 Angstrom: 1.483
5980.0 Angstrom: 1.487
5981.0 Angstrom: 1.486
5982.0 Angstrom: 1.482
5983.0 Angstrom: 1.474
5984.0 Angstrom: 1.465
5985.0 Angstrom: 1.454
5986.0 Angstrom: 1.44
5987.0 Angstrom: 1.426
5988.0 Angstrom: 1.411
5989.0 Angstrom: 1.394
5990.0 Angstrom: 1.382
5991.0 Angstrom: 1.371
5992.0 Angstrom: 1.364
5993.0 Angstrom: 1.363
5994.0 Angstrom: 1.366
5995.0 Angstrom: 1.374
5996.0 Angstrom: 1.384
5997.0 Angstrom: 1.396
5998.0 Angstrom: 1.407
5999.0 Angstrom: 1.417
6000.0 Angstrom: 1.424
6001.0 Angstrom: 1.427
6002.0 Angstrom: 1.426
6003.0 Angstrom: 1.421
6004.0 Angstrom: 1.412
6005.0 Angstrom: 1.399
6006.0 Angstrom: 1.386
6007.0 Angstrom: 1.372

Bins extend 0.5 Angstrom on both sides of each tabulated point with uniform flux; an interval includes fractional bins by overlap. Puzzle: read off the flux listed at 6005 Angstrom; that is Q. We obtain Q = 1.399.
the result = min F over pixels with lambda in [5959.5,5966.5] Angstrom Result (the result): 1.288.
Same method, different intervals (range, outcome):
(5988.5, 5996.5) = 1.363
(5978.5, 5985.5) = 1.454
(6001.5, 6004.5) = 1.412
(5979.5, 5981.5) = 1.486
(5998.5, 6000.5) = 1.417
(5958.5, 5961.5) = 1.276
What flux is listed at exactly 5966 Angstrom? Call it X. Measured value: 1.335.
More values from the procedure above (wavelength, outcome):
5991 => 1.371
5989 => 1.394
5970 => 1.353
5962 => 1.312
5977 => 1.463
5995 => 1.374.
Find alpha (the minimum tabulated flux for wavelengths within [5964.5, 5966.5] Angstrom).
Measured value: 1.332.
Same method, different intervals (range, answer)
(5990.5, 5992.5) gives 1.364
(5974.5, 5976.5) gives 1.427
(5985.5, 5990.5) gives 1.382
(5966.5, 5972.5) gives 1.338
